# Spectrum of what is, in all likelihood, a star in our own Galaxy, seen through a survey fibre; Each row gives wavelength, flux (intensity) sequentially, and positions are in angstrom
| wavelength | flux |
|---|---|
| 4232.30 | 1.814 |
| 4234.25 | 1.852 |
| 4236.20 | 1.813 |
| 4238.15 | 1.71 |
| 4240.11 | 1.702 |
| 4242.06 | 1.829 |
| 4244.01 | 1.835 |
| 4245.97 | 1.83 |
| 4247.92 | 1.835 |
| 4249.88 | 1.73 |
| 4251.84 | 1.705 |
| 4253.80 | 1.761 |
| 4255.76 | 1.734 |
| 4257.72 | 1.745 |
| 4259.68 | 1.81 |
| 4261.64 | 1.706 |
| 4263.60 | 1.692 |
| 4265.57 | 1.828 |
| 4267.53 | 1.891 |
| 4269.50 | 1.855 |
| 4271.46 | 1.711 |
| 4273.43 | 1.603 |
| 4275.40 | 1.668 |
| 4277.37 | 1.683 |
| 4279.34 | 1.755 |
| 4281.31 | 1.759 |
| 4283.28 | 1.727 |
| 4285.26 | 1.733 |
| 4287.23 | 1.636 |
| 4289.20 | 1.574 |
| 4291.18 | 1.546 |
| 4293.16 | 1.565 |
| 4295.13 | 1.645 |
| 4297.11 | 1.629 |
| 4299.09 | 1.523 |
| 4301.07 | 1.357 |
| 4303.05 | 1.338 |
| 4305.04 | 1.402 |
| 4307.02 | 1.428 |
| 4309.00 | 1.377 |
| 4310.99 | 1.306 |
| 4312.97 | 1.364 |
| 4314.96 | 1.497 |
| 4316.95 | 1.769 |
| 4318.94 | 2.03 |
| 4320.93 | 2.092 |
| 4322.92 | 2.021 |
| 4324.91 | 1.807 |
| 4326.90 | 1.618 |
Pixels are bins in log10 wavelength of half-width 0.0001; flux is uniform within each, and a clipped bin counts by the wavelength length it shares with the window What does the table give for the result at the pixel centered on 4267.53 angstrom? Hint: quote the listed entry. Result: 1.891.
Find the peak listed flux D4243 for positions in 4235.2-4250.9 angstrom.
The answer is 1.835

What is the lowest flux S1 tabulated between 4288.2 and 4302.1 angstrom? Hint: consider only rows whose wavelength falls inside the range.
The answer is 1.357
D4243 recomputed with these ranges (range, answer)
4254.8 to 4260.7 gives 1.81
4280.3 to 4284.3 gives 1.759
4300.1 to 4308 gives 1.428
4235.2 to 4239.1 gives 1.813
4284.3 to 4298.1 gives 1.733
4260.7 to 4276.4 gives 1.891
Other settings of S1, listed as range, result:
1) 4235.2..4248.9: 1.702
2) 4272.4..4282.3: 1.603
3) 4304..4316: 1.306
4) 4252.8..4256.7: 1.734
